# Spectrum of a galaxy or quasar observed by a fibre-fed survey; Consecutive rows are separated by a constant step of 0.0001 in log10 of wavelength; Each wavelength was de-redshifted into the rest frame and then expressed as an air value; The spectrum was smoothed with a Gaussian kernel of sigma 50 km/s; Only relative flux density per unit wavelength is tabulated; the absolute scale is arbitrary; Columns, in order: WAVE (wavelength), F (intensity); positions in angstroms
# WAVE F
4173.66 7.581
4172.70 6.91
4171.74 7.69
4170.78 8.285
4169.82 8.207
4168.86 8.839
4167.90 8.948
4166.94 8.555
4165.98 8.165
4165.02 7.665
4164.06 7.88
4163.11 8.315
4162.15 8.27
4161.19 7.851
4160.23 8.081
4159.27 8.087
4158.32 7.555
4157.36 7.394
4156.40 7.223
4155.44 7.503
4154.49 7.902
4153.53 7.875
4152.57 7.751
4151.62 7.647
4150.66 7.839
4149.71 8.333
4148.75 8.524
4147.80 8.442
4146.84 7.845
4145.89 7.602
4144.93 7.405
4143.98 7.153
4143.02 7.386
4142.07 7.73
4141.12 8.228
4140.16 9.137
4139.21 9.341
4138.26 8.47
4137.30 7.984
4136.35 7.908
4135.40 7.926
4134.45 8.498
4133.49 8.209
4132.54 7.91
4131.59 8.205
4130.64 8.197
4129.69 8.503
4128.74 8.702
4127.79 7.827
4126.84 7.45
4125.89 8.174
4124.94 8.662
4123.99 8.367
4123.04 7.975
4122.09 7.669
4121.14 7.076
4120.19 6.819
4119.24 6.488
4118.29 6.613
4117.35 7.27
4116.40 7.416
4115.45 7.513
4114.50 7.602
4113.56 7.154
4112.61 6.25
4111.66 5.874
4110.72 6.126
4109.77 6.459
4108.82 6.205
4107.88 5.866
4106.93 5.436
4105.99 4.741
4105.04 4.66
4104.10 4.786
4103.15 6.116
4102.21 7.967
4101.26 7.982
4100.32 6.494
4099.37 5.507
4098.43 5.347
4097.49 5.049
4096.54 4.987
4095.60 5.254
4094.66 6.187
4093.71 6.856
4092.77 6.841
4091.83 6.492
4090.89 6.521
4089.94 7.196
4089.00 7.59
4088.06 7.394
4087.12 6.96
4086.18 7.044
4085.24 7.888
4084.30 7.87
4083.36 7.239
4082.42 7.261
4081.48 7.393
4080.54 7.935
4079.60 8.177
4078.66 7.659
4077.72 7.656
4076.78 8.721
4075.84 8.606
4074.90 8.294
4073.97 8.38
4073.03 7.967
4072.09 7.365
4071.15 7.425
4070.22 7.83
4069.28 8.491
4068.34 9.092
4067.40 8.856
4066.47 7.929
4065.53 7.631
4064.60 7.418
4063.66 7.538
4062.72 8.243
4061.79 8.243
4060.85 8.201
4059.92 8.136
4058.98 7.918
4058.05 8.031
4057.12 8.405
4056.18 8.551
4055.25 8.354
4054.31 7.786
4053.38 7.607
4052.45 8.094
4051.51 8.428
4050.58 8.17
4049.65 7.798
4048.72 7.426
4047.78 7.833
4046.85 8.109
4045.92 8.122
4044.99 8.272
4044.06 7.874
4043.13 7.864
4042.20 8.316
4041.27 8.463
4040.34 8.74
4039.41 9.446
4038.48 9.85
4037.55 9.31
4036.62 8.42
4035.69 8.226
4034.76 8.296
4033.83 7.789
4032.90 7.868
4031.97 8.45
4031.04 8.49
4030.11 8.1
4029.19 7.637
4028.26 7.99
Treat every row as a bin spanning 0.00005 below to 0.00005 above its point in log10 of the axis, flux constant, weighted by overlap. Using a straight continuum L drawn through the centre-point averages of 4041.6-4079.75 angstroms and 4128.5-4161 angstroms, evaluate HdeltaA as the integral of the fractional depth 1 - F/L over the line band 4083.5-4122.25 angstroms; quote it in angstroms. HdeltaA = 7.3 angstroms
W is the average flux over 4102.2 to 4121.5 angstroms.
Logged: 6.36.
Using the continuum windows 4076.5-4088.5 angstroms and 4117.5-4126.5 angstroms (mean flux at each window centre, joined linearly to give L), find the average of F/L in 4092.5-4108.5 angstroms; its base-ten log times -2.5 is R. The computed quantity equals 0.28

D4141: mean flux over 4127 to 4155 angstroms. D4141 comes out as 8.08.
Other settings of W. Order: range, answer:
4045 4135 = 7.4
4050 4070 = 8.14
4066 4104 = 7.27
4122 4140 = 8.24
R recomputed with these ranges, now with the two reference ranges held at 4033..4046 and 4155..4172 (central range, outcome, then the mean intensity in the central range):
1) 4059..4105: 0.14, 7.31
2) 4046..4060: 0.05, 8.04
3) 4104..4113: 0.40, 5.67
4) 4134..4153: 0.01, 8.06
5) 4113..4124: 0.13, 7.28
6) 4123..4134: 0.00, 8.19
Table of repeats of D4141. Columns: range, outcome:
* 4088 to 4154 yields 7.22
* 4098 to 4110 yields 5.96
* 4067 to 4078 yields 8.23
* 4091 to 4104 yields 6.2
